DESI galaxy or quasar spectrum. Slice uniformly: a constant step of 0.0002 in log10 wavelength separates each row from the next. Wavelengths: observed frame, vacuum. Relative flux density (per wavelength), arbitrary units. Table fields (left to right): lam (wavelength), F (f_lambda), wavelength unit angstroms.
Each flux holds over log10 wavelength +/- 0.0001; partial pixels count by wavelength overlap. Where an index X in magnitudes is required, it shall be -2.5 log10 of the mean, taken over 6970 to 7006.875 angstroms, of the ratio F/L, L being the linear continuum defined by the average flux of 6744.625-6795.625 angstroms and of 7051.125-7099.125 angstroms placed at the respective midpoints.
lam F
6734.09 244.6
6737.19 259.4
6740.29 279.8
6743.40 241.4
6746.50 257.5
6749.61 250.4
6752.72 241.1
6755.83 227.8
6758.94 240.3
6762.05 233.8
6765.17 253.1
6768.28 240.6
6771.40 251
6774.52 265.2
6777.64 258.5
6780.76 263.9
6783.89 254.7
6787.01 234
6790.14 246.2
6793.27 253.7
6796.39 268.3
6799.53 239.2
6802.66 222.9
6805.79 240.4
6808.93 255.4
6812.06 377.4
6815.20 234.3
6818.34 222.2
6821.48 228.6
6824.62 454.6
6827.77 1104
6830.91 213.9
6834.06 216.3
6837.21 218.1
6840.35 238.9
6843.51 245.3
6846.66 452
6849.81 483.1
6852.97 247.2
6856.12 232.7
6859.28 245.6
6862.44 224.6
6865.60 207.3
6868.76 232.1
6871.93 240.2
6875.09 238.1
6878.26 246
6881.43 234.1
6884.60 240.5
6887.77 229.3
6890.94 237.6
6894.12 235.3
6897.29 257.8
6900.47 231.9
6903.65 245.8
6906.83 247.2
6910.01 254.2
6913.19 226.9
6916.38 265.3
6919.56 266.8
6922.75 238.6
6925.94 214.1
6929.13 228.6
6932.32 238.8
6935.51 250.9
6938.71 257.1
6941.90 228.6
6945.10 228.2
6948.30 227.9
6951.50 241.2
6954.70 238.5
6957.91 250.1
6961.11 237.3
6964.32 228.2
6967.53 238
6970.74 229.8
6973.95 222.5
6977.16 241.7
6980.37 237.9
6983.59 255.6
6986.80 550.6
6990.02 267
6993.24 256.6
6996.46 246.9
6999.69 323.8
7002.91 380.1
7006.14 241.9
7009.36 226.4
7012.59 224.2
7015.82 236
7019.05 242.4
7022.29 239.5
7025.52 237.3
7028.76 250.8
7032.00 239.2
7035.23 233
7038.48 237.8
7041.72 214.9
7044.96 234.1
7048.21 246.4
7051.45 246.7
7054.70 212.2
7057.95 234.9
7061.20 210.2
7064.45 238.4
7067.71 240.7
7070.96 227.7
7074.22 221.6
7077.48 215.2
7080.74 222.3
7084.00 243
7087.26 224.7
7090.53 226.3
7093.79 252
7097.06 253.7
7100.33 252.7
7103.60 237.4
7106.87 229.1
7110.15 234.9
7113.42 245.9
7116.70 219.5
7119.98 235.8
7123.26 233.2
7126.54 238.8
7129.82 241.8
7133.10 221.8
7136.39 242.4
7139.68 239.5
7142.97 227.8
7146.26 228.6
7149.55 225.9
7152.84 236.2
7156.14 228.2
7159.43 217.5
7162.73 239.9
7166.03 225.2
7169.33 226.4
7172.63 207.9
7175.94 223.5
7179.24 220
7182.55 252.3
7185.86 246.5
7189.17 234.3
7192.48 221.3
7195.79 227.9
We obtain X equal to -0.23 mag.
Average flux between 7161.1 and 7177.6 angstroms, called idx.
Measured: 225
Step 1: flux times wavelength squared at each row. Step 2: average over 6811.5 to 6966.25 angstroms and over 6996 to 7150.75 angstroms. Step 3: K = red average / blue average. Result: 0.9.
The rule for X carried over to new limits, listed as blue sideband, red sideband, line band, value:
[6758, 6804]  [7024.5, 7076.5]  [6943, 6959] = 0.01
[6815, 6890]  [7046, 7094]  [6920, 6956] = 0.15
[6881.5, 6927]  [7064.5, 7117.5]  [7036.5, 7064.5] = 0.03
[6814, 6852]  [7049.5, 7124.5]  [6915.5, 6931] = 0.29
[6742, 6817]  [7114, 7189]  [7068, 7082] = 0.06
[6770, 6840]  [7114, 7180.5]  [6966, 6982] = 0.13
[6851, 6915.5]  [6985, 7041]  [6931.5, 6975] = 0.09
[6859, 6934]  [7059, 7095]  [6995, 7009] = -0.25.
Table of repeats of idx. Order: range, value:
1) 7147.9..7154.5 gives 231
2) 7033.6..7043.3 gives 229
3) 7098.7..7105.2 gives 245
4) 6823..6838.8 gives 440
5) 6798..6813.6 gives 267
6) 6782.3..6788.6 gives 244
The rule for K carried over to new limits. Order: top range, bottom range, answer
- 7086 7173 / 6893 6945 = 1.02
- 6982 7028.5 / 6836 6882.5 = 1.09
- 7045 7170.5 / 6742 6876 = 0.91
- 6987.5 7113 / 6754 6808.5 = 1.07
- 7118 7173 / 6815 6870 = 0.79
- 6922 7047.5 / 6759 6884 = 0.94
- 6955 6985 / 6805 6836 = 0.70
